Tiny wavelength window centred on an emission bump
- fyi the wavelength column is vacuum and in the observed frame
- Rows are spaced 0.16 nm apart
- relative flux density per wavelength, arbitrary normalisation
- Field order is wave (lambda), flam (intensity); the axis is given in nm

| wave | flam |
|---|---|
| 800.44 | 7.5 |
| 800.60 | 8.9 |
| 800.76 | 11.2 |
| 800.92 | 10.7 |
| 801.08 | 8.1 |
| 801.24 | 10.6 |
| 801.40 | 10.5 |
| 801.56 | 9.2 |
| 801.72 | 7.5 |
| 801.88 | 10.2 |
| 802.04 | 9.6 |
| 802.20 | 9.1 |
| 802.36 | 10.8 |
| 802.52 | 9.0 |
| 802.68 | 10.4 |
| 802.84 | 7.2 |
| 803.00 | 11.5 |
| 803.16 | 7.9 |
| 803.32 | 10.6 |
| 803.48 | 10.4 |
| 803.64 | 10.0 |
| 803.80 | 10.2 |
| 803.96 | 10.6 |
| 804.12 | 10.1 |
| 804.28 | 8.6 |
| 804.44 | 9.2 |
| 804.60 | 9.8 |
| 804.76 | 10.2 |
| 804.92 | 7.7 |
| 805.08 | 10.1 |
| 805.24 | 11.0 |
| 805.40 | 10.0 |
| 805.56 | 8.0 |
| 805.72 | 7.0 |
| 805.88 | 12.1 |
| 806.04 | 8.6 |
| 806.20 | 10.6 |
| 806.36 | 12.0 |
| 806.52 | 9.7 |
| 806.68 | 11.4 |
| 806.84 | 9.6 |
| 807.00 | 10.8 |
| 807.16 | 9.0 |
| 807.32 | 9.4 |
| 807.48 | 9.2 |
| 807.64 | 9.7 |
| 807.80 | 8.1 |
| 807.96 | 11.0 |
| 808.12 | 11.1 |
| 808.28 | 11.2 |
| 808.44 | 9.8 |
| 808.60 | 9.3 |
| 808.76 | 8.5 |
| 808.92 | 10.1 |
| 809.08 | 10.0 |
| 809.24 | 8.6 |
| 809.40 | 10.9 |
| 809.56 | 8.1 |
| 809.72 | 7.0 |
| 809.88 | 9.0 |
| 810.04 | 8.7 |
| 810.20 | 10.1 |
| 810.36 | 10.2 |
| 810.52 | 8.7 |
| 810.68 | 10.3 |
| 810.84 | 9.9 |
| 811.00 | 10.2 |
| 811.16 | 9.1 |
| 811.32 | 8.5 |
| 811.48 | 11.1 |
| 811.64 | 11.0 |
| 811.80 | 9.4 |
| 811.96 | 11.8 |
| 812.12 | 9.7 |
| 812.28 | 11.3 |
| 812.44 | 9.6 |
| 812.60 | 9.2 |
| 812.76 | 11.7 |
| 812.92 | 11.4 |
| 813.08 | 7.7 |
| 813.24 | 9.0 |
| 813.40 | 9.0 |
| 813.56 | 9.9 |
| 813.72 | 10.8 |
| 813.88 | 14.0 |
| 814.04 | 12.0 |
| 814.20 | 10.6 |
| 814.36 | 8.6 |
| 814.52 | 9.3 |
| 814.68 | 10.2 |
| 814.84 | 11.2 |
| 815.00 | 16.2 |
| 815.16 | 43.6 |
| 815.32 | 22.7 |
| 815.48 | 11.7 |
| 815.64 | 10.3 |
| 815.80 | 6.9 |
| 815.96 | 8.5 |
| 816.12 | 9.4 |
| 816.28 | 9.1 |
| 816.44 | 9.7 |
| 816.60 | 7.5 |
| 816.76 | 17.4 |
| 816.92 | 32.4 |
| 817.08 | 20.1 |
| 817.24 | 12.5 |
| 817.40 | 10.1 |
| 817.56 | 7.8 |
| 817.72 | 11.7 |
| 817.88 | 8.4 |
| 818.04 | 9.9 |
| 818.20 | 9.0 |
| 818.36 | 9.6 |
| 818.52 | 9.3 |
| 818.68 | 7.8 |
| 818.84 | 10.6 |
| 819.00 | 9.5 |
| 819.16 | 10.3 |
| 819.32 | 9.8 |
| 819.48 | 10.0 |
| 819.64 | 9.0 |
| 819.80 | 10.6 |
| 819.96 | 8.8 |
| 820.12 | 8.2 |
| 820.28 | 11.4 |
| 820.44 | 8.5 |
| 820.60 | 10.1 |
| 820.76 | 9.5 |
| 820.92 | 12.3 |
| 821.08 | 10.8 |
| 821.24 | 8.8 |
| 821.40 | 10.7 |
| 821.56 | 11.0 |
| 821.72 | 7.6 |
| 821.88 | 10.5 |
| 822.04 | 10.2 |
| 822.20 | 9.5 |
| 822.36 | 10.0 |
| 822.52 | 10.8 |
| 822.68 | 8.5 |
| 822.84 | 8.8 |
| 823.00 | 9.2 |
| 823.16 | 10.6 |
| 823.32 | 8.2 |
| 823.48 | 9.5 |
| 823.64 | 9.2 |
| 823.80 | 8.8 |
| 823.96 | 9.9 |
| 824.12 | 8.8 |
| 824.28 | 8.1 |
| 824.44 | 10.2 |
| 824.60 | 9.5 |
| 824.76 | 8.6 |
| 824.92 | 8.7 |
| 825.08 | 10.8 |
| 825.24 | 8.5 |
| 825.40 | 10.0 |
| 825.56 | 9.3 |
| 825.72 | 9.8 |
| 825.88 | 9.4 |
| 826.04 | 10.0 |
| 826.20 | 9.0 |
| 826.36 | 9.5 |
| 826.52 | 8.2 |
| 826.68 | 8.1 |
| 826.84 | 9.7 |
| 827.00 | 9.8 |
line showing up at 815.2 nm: [S II]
